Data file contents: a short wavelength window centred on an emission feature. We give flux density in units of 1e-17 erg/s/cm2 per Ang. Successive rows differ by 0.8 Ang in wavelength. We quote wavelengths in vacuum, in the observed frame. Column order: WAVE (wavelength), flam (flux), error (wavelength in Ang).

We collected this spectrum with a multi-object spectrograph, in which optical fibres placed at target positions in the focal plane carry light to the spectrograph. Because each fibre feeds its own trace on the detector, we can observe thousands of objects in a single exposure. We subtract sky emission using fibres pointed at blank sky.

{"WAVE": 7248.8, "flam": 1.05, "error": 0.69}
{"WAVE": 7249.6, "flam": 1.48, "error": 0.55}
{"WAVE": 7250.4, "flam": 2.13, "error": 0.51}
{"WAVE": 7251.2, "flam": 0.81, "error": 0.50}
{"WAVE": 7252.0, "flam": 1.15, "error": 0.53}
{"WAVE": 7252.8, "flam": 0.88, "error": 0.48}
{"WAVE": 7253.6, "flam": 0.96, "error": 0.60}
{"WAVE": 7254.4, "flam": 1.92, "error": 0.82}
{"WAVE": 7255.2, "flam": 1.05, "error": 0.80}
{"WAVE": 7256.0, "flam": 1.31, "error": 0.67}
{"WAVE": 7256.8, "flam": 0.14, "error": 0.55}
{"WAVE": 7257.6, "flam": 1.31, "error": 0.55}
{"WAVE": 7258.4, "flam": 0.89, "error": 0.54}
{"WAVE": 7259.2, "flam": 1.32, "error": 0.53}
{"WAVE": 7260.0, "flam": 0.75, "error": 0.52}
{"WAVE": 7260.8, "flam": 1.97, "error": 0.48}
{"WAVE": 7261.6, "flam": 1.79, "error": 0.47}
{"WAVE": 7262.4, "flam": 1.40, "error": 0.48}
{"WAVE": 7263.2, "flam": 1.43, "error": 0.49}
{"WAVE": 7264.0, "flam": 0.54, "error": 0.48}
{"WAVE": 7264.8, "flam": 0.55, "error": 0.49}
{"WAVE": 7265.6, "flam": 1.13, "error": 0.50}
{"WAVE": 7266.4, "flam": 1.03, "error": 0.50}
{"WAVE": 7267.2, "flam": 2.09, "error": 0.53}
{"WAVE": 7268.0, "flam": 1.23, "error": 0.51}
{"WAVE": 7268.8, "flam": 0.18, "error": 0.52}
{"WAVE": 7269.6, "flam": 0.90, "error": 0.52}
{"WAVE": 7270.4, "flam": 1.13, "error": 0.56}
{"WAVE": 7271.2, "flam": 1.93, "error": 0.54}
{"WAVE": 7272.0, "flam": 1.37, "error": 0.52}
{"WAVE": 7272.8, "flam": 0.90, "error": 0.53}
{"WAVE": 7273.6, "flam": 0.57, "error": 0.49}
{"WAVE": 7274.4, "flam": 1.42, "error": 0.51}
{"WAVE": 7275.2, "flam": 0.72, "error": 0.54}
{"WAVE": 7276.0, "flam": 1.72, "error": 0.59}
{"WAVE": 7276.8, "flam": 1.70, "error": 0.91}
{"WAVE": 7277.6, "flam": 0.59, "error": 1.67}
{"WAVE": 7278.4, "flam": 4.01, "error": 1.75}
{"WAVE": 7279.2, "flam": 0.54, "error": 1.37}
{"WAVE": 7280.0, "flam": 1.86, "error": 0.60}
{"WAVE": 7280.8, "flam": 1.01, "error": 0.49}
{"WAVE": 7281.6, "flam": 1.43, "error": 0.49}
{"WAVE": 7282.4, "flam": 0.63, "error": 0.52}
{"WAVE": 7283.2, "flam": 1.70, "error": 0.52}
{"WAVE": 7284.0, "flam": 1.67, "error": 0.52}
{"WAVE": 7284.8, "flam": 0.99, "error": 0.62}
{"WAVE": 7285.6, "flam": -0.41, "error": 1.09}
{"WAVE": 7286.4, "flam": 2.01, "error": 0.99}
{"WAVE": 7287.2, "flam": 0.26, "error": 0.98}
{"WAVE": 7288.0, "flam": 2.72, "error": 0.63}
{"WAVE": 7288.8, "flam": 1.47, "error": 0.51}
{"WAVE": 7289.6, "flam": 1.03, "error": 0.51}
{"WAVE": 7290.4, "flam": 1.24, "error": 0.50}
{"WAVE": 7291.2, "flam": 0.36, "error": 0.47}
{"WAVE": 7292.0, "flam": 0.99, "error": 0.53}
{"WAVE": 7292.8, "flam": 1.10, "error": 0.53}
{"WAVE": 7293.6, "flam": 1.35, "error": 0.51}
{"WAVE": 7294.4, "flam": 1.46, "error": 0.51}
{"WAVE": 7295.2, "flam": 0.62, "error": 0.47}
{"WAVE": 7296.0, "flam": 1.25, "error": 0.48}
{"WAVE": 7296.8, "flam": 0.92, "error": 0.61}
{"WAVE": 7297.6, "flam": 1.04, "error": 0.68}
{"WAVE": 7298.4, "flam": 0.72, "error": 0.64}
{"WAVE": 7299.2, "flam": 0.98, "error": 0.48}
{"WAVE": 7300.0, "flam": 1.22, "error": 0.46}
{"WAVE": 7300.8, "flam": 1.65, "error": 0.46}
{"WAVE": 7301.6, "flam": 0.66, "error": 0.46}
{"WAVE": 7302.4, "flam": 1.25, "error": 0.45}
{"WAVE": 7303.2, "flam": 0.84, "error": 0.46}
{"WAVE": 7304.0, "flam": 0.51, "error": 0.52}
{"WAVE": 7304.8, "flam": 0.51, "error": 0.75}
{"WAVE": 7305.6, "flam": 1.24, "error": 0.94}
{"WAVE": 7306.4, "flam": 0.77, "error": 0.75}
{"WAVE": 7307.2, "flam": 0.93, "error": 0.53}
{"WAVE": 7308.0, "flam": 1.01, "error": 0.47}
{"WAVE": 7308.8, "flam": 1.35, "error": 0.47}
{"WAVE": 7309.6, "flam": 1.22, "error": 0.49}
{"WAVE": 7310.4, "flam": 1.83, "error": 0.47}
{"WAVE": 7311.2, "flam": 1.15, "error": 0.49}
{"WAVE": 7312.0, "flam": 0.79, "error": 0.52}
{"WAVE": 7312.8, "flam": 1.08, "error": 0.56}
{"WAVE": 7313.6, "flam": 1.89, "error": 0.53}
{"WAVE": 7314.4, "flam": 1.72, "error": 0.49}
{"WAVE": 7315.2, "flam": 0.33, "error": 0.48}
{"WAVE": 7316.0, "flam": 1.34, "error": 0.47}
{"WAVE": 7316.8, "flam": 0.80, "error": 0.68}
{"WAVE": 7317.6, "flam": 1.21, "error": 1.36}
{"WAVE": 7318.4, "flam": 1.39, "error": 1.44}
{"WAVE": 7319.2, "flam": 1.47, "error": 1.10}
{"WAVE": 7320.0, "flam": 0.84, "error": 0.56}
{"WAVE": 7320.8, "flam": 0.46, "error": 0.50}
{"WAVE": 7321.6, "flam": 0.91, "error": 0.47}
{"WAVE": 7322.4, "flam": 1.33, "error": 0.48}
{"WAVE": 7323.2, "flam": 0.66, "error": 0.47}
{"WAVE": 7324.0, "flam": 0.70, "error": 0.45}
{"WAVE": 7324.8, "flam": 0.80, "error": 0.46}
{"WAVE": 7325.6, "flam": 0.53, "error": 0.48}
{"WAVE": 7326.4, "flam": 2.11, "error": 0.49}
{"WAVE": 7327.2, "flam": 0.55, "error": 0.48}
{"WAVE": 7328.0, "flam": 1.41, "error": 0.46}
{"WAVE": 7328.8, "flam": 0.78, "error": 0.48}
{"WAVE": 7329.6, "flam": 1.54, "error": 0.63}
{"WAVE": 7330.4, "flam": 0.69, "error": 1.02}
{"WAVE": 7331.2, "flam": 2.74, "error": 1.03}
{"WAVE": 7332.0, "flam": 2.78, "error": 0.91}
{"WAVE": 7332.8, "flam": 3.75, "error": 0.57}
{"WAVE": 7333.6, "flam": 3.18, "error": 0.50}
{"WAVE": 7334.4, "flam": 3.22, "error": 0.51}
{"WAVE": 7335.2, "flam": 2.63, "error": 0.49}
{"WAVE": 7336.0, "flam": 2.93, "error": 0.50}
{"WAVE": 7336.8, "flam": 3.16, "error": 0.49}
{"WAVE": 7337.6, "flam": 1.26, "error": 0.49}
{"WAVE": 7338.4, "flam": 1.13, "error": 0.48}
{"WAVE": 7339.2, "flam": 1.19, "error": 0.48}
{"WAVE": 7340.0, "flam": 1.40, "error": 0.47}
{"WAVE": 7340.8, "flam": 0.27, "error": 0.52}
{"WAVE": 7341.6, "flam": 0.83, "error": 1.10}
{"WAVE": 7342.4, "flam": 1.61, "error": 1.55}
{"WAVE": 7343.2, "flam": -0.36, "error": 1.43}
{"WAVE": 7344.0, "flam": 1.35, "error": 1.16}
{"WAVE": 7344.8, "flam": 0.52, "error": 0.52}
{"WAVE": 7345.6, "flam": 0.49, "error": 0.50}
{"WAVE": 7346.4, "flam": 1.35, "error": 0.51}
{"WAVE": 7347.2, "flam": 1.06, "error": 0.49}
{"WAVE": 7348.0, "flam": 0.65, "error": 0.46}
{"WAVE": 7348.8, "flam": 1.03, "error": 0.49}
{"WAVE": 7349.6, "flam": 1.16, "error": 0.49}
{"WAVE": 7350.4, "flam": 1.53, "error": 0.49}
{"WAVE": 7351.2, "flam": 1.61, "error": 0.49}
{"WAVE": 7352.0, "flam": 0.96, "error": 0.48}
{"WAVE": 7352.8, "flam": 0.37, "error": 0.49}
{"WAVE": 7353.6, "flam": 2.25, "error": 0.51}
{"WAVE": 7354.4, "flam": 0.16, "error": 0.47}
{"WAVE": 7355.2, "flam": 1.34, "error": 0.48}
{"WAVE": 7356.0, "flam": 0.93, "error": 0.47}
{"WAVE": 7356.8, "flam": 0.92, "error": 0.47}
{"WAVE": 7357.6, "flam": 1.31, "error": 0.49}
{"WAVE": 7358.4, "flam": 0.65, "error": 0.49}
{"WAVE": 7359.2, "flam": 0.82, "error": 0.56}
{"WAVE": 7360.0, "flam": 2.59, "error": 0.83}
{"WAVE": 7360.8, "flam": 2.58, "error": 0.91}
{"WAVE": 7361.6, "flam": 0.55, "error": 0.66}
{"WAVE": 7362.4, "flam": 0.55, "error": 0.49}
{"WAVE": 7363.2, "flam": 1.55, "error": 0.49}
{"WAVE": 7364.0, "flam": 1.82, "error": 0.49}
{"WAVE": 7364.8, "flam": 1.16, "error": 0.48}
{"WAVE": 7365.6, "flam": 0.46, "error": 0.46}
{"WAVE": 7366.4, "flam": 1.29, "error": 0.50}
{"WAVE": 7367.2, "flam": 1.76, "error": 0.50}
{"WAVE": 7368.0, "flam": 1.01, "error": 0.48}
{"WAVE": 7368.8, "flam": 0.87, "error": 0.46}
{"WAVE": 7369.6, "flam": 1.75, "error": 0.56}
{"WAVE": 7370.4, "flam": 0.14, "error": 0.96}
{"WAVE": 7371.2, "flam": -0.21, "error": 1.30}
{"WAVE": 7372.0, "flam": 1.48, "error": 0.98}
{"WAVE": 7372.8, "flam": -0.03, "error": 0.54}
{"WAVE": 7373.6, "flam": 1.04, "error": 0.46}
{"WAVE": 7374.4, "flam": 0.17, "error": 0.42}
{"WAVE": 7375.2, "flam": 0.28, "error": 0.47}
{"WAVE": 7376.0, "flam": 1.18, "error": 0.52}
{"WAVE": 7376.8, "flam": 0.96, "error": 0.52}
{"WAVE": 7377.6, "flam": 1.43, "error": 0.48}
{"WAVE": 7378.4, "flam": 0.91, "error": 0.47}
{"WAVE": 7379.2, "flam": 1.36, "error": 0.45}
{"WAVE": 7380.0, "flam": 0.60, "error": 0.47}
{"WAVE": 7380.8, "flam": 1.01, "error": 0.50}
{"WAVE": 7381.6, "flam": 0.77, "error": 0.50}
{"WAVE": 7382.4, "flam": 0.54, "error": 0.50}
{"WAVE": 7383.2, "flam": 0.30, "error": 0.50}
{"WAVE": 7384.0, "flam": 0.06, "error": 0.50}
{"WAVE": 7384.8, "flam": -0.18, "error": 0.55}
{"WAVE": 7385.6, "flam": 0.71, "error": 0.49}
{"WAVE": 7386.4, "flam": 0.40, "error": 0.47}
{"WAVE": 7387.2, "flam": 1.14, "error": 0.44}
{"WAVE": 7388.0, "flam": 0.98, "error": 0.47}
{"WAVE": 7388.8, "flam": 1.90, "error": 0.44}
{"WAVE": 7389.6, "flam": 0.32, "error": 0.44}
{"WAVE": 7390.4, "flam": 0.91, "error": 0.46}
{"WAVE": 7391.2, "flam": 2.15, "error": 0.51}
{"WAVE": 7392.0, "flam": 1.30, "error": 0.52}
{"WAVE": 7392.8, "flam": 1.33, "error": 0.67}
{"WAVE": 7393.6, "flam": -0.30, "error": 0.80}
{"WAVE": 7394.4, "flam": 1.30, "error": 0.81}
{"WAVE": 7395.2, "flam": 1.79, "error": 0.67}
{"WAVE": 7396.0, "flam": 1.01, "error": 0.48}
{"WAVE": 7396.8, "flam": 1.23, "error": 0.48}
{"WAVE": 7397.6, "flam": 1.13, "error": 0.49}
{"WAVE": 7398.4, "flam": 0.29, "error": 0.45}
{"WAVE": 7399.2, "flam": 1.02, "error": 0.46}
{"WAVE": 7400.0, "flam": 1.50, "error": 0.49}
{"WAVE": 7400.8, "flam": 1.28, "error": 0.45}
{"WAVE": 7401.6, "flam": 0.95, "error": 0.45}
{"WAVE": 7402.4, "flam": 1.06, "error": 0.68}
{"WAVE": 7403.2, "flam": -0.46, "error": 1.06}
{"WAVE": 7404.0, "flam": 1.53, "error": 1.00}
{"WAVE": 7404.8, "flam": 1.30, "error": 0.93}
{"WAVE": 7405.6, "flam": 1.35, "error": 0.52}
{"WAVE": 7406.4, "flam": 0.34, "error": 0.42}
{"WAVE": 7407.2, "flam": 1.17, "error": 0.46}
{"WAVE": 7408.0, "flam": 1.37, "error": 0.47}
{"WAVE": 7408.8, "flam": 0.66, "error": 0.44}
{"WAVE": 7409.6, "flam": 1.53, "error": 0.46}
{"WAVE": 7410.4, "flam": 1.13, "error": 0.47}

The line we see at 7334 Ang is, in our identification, H-beta 4861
